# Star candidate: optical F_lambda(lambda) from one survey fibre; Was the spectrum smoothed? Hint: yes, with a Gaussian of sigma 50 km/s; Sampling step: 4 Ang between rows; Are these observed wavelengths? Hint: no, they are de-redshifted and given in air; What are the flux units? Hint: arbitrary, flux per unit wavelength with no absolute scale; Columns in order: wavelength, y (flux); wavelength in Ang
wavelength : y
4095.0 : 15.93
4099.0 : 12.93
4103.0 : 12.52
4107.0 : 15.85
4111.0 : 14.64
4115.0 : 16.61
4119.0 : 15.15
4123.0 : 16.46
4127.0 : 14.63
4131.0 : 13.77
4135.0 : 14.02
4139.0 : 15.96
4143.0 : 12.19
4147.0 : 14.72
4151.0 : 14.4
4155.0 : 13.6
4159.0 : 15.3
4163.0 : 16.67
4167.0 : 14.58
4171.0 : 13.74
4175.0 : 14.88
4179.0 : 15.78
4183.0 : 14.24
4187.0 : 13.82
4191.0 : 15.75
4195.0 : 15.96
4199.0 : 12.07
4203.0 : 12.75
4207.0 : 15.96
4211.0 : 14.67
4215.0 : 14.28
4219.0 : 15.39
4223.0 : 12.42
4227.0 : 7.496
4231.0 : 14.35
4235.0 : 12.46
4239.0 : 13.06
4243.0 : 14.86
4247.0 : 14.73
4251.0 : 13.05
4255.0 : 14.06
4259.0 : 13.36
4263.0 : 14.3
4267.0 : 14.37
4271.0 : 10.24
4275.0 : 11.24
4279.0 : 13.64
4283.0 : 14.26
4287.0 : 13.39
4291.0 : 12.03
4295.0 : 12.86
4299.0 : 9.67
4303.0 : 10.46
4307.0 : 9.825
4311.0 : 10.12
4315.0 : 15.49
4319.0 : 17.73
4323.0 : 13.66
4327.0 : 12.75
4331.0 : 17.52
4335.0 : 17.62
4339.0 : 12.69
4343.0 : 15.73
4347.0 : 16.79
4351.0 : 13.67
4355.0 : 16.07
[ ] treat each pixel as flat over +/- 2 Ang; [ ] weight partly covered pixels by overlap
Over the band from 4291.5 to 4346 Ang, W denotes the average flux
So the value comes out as 13.6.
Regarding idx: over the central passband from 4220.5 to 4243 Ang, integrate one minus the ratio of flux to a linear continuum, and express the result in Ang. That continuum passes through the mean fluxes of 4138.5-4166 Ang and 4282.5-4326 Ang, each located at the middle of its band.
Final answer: 2.1 Ang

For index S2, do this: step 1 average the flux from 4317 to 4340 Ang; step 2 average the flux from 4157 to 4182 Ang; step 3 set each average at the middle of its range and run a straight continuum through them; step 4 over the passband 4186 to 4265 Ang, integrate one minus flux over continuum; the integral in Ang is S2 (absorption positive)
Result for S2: 7.8 Ang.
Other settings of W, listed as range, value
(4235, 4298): 13.2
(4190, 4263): 13.7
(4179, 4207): 14.4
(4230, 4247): 13.8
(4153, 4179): 14.9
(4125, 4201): 14.5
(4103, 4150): 14.8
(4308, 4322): 14.1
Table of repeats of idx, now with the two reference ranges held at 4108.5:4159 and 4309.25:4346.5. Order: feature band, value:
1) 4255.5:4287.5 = 3.7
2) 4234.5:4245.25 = 0.9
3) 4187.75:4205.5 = 0.7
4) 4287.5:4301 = 2.9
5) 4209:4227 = 1.7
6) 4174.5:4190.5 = 0.0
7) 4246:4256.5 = 0.7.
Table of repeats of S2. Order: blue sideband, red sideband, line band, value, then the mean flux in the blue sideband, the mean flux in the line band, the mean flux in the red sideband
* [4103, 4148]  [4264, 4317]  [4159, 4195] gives -2.6 Ang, 14.8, 15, 12.2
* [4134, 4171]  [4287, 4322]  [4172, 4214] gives -1.7 Ang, 14.6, 14.6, 12.4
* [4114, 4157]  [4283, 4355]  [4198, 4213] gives 0.3 Ang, 14.6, 14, 13.7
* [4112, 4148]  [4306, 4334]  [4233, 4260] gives 1.4 Ang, 14.8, 13.7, 14.1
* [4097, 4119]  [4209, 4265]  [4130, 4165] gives -0.8 Ang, 14.6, 14.5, 13.5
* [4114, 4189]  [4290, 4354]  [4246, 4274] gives 1.5 Ang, 14.7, 13.3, 13.7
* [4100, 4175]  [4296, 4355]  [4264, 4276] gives 1.6 Ang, 14.7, 12.2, 13.9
